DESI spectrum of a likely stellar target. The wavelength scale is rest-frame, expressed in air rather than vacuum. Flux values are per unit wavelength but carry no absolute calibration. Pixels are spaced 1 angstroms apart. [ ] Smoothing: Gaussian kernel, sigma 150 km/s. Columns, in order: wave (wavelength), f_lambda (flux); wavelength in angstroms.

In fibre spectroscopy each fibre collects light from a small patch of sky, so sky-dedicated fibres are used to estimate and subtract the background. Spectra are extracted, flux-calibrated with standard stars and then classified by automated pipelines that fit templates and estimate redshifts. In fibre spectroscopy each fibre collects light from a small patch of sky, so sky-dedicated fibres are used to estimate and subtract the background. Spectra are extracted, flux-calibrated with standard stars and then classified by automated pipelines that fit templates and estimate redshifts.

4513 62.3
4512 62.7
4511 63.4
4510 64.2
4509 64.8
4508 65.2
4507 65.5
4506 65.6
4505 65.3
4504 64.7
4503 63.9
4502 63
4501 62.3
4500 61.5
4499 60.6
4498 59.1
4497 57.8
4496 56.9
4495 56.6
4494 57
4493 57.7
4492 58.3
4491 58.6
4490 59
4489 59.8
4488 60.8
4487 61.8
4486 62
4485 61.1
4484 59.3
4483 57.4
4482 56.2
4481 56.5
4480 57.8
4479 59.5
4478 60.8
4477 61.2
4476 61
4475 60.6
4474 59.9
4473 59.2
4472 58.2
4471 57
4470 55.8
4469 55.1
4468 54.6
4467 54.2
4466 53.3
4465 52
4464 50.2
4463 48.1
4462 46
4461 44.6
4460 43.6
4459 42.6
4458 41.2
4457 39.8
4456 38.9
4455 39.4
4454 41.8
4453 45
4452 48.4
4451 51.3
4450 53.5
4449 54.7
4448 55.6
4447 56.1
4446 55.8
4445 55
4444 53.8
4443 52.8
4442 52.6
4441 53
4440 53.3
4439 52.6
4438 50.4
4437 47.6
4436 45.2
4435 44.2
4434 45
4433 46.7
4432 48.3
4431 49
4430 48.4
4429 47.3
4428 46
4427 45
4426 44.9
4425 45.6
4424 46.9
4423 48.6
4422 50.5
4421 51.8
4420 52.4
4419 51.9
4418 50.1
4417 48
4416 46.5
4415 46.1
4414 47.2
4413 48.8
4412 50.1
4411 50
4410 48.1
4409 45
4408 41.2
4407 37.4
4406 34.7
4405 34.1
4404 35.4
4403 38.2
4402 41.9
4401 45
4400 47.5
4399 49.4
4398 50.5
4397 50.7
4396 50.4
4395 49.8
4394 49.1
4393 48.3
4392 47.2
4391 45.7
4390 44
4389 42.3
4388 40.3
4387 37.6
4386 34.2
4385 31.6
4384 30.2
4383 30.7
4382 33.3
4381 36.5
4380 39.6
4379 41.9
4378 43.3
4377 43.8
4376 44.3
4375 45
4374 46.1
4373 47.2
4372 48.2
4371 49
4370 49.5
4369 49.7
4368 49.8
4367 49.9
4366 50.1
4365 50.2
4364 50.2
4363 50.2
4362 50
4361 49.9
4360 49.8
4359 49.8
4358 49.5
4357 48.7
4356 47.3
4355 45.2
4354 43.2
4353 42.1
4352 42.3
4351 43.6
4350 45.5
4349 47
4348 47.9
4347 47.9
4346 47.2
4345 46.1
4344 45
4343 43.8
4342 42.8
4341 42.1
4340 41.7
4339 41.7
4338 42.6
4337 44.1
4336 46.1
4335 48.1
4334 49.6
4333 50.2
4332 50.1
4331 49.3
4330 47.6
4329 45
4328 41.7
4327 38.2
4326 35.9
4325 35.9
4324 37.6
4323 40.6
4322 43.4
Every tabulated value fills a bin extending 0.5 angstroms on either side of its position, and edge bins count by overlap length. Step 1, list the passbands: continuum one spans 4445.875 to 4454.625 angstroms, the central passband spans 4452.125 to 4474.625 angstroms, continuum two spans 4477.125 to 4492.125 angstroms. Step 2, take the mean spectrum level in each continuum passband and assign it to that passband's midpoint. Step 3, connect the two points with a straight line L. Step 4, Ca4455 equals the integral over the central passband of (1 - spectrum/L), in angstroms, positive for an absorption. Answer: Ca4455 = 2.14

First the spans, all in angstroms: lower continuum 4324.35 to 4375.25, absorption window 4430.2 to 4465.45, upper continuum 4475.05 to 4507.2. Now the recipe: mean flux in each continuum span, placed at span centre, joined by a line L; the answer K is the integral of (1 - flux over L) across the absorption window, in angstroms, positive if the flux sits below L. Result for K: 4.66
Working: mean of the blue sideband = 46.2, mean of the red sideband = 60.2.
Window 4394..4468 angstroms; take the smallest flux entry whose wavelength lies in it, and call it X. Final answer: 34.1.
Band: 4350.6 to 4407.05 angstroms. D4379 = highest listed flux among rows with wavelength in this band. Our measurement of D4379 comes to 50.7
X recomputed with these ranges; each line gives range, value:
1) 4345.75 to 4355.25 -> 42.1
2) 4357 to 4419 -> 30.2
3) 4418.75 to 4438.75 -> 44.2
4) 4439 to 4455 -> 39.4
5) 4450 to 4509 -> 38.9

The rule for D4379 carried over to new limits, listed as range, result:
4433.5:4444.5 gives 53.8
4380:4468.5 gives 56.1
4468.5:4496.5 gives 62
